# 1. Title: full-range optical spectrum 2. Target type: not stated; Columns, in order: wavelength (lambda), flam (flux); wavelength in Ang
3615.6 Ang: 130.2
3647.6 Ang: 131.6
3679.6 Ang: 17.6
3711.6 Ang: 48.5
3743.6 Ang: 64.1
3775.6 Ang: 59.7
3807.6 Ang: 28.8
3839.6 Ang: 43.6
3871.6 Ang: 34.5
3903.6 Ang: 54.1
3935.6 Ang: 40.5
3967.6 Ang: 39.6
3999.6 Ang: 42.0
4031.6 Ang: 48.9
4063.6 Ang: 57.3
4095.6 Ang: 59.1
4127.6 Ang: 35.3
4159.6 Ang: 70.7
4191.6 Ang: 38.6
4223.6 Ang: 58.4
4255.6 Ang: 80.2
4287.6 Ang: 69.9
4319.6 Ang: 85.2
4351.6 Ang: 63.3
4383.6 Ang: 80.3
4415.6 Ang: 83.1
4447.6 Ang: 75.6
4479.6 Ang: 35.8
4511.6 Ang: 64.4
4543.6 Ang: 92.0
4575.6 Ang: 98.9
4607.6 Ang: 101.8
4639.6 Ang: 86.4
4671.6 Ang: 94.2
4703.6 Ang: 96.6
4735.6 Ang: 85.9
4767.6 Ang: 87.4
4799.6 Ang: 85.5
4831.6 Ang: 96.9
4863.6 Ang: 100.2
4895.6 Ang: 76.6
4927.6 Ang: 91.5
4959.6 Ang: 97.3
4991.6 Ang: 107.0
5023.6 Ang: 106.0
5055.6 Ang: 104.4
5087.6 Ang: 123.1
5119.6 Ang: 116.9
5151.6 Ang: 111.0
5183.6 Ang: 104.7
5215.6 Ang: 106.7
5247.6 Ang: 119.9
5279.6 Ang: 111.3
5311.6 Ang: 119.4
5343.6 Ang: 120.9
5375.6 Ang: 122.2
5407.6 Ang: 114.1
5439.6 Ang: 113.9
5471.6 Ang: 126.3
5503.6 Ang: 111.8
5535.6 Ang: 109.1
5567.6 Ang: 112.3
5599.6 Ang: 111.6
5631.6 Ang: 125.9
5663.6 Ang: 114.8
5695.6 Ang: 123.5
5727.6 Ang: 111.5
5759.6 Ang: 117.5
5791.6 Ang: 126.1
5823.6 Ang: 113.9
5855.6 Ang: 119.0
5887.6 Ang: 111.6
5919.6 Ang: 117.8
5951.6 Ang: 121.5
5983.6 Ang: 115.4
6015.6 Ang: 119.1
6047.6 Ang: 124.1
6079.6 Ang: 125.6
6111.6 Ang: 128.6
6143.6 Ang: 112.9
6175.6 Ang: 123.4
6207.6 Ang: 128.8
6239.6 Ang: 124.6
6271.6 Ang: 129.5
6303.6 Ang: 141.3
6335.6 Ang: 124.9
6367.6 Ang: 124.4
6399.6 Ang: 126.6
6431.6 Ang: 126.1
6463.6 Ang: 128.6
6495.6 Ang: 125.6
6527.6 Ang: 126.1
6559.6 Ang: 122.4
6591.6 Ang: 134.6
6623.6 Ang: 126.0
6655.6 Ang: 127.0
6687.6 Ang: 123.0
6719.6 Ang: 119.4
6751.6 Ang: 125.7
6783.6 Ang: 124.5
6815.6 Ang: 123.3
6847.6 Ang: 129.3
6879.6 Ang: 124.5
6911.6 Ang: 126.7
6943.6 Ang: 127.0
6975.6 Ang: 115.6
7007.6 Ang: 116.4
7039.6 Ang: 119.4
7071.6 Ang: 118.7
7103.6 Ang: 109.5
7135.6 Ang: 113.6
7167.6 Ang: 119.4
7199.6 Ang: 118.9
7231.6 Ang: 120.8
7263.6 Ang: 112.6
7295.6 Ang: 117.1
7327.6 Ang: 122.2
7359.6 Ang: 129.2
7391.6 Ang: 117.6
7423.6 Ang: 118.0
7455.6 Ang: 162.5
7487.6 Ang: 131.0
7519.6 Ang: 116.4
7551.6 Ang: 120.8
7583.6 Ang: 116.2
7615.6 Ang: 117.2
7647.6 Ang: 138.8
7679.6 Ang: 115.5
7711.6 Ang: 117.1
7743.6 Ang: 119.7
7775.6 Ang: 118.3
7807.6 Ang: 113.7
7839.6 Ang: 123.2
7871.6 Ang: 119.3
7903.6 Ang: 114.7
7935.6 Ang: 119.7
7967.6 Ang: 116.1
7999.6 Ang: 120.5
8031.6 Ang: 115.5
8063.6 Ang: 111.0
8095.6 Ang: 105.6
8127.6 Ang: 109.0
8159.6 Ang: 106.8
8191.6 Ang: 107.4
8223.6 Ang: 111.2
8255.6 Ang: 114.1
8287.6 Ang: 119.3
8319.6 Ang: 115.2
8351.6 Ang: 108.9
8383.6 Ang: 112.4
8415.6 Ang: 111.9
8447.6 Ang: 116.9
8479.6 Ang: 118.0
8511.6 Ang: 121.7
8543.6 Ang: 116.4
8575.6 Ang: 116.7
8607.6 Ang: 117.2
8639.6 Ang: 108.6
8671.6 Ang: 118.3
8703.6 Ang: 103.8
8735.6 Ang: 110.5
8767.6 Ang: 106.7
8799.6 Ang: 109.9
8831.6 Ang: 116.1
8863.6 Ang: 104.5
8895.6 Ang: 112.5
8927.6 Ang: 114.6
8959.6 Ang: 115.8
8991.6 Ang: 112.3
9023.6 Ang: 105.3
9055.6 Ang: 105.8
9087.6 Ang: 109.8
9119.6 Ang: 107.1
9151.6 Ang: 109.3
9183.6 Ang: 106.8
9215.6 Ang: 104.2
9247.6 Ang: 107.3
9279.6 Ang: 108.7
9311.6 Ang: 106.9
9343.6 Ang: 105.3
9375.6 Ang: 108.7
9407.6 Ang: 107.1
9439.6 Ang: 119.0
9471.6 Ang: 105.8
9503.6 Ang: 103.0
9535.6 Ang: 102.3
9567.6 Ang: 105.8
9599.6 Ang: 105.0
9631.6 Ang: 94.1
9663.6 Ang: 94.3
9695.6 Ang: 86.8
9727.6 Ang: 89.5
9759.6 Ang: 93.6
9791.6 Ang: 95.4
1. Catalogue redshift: 0.14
